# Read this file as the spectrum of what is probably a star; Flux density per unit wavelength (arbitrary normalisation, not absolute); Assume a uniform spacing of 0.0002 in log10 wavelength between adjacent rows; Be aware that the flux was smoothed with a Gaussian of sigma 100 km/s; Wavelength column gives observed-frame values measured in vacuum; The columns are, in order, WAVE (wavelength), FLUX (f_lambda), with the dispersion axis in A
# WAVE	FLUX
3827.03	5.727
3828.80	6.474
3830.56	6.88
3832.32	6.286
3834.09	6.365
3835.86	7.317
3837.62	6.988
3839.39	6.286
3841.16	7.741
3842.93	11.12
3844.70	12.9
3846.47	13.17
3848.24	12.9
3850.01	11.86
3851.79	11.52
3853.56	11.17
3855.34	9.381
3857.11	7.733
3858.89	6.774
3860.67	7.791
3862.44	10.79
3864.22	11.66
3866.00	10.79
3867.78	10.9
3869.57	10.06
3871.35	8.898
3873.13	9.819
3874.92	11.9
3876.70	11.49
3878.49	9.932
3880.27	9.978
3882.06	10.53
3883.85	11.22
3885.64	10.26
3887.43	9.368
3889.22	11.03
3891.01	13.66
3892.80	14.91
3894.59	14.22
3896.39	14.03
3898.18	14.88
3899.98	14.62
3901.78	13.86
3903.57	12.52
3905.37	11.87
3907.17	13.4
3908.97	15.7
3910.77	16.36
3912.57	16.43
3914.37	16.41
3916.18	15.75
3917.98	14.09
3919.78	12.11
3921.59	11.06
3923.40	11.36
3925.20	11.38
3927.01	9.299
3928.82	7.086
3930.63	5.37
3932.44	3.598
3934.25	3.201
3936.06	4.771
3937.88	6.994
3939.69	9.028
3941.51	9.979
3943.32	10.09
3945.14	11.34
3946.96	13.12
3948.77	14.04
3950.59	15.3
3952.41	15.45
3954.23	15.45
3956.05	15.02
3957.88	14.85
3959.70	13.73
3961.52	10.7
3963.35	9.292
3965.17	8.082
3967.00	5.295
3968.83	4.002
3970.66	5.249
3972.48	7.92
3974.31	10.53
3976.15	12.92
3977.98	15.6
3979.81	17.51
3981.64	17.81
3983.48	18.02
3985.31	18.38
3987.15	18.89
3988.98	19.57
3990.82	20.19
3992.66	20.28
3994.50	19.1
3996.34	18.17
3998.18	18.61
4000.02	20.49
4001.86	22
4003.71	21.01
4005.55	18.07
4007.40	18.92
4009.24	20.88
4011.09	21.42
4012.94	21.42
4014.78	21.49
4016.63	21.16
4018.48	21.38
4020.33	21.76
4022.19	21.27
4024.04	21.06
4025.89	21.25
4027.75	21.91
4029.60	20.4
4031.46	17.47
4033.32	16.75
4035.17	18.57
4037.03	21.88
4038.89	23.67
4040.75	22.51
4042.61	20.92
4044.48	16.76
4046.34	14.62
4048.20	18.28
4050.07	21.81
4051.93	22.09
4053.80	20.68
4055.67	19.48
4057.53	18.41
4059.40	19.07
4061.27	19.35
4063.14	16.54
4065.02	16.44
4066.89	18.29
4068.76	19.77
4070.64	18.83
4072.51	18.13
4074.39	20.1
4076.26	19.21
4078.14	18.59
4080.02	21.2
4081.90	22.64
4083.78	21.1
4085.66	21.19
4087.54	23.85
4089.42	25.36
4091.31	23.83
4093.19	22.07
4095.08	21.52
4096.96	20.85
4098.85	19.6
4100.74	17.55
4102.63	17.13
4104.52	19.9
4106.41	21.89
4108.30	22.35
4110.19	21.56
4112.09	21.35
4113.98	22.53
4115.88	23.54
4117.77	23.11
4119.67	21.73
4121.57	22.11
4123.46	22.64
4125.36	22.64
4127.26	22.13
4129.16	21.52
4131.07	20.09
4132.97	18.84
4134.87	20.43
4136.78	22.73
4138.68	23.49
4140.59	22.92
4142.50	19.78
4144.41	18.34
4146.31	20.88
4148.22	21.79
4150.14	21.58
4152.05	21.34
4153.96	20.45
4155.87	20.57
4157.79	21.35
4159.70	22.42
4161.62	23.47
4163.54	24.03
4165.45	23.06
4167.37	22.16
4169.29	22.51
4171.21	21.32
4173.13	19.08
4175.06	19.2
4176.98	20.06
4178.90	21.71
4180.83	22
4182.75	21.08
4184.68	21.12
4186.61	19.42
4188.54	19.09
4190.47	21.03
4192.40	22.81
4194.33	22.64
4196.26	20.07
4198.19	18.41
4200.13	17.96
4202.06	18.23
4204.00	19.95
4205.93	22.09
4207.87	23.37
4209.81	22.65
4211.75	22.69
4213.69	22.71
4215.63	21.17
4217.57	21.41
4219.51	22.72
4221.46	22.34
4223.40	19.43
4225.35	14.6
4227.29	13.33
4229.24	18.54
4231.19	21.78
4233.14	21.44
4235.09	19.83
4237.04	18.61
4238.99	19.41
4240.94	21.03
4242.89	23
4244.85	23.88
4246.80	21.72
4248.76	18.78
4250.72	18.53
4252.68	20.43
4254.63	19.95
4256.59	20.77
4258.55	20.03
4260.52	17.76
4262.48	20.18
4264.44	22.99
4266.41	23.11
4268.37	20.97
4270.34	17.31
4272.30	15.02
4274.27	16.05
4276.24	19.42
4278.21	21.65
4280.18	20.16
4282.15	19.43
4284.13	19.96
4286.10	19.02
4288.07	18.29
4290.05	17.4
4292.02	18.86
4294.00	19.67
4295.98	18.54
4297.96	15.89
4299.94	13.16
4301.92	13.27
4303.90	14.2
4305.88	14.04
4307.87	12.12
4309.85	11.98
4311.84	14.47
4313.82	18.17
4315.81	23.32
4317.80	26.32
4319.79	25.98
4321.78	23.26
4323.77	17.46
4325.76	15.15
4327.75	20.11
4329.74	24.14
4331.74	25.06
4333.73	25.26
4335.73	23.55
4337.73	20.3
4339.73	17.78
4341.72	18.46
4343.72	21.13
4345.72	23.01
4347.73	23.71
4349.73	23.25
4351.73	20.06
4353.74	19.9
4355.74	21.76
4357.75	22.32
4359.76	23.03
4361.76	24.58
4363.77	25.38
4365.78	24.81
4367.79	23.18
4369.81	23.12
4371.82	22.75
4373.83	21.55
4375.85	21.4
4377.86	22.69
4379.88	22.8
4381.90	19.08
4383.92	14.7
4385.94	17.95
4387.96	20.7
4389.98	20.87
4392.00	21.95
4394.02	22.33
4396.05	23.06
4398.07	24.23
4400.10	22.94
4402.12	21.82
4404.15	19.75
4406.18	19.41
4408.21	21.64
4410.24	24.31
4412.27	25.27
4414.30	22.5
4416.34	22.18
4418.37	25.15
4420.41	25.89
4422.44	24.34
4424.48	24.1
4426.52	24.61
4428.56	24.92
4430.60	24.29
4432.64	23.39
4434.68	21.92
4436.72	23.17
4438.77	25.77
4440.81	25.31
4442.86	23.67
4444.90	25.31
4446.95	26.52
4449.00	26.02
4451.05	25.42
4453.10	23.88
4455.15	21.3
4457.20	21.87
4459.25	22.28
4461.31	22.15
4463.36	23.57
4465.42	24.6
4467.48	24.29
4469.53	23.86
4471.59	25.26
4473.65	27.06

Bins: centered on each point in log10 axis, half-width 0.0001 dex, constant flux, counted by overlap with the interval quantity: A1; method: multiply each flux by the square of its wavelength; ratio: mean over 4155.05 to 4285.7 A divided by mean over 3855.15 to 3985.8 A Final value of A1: 2.07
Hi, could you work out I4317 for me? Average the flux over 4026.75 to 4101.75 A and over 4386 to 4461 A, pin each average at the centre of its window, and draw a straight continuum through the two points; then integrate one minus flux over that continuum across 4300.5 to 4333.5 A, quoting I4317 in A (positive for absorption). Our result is 5.3 A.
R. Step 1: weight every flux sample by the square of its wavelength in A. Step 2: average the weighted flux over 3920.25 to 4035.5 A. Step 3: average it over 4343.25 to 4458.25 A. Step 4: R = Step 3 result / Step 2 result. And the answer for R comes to 1.9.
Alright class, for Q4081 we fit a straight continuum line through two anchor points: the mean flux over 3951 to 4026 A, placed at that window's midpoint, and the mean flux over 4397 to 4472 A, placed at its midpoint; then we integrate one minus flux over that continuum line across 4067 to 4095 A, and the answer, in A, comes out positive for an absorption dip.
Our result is -4.6 A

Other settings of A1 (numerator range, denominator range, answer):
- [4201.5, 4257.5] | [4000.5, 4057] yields 1.11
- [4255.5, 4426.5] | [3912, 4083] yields 1.50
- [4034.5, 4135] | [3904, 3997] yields 1.75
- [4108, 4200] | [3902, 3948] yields 2.19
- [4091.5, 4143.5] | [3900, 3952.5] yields 2.06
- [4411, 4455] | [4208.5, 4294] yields 1.33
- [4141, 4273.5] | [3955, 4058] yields 1.28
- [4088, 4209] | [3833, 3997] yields 2.02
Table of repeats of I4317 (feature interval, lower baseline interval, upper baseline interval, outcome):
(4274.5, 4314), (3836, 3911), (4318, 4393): 6.6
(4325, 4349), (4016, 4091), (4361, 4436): 0.6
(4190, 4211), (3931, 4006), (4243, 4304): -3.7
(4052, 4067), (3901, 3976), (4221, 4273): -4.5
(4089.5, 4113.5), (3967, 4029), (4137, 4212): -1.4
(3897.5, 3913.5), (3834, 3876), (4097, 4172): -3.2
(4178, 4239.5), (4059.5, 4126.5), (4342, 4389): 2.3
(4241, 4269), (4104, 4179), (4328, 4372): 1.5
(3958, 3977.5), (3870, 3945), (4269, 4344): 5.1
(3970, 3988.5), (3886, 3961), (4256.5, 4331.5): -2.0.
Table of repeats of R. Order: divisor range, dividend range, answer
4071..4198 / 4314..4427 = 1.17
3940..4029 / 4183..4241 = 1.39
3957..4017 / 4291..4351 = 1.41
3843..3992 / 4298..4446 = 2.27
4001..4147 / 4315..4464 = 1.28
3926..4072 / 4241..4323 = 1.34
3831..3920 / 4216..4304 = 2.03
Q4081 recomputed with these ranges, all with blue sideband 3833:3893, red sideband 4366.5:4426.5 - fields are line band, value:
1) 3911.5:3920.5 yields -2.91 A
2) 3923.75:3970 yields 8.55 A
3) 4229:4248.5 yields -2.41 A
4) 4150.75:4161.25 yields -2.88 A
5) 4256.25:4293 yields 0.13 A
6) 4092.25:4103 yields -3.11 A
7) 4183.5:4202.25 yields -2.74 A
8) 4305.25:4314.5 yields 2.84 A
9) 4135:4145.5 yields -3.17 A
